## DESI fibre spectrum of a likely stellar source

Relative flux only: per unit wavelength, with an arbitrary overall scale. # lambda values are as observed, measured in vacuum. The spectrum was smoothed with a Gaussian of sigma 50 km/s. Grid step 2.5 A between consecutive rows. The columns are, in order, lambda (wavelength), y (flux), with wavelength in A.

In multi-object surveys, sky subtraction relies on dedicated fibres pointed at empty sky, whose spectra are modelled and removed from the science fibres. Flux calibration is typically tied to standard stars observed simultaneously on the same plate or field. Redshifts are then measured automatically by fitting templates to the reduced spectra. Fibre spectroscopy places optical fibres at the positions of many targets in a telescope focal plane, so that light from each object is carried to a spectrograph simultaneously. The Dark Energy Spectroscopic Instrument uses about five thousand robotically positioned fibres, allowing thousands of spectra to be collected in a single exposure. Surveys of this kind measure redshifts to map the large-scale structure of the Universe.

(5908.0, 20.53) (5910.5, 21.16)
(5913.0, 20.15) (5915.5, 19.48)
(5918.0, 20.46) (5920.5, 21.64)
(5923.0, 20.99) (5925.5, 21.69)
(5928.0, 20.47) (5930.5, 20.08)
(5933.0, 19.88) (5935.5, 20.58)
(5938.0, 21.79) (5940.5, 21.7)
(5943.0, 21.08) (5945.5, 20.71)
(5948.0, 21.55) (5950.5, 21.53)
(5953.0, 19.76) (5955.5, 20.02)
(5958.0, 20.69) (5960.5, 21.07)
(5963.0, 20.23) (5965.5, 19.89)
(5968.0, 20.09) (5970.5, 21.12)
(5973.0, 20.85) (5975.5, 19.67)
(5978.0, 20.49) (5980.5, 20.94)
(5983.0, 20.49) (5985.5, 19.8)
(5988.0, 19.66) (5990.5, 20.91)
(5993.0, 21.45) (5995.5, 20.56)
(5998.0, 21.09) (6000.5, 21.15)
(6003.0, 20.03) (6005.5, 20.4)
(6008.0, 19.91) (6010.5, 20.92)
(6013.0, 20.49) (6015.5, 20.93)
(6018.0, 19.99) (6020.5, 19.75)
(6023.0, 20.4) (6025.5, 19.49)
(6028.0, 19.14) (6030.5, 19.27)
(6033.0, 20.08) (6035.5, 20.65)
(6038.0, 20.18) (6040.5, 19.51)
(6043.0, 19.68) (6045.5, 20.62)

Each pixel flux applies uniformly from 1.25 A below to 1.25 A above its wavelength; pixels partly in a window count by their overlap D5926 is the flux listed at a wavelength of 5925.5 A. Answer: 21.69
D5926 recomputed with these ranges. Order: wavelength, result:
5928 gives 20.47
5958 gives 20.69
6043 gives 19.68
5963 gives 20.23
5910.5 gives 21.16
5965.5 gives 19.89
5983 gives 20.49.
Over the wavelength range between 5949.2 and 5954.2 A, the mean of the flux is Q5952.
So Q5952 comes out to 20.7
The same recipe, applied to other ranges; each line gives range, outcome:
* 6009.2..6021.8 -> 20.4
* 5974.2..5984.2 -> 20.4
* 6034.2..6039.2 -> 20.4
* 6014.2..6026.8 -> 20.1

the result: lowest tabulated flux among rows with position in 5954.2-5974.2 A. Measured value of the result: 19.89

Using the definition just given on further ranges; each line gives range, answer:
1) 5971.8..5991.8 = 19.66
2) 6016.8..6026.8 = 19.49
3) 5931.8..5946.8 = 19.88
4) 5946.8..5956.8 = 19.76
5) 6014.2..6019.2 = 19.99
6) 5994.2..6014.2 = 19.91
